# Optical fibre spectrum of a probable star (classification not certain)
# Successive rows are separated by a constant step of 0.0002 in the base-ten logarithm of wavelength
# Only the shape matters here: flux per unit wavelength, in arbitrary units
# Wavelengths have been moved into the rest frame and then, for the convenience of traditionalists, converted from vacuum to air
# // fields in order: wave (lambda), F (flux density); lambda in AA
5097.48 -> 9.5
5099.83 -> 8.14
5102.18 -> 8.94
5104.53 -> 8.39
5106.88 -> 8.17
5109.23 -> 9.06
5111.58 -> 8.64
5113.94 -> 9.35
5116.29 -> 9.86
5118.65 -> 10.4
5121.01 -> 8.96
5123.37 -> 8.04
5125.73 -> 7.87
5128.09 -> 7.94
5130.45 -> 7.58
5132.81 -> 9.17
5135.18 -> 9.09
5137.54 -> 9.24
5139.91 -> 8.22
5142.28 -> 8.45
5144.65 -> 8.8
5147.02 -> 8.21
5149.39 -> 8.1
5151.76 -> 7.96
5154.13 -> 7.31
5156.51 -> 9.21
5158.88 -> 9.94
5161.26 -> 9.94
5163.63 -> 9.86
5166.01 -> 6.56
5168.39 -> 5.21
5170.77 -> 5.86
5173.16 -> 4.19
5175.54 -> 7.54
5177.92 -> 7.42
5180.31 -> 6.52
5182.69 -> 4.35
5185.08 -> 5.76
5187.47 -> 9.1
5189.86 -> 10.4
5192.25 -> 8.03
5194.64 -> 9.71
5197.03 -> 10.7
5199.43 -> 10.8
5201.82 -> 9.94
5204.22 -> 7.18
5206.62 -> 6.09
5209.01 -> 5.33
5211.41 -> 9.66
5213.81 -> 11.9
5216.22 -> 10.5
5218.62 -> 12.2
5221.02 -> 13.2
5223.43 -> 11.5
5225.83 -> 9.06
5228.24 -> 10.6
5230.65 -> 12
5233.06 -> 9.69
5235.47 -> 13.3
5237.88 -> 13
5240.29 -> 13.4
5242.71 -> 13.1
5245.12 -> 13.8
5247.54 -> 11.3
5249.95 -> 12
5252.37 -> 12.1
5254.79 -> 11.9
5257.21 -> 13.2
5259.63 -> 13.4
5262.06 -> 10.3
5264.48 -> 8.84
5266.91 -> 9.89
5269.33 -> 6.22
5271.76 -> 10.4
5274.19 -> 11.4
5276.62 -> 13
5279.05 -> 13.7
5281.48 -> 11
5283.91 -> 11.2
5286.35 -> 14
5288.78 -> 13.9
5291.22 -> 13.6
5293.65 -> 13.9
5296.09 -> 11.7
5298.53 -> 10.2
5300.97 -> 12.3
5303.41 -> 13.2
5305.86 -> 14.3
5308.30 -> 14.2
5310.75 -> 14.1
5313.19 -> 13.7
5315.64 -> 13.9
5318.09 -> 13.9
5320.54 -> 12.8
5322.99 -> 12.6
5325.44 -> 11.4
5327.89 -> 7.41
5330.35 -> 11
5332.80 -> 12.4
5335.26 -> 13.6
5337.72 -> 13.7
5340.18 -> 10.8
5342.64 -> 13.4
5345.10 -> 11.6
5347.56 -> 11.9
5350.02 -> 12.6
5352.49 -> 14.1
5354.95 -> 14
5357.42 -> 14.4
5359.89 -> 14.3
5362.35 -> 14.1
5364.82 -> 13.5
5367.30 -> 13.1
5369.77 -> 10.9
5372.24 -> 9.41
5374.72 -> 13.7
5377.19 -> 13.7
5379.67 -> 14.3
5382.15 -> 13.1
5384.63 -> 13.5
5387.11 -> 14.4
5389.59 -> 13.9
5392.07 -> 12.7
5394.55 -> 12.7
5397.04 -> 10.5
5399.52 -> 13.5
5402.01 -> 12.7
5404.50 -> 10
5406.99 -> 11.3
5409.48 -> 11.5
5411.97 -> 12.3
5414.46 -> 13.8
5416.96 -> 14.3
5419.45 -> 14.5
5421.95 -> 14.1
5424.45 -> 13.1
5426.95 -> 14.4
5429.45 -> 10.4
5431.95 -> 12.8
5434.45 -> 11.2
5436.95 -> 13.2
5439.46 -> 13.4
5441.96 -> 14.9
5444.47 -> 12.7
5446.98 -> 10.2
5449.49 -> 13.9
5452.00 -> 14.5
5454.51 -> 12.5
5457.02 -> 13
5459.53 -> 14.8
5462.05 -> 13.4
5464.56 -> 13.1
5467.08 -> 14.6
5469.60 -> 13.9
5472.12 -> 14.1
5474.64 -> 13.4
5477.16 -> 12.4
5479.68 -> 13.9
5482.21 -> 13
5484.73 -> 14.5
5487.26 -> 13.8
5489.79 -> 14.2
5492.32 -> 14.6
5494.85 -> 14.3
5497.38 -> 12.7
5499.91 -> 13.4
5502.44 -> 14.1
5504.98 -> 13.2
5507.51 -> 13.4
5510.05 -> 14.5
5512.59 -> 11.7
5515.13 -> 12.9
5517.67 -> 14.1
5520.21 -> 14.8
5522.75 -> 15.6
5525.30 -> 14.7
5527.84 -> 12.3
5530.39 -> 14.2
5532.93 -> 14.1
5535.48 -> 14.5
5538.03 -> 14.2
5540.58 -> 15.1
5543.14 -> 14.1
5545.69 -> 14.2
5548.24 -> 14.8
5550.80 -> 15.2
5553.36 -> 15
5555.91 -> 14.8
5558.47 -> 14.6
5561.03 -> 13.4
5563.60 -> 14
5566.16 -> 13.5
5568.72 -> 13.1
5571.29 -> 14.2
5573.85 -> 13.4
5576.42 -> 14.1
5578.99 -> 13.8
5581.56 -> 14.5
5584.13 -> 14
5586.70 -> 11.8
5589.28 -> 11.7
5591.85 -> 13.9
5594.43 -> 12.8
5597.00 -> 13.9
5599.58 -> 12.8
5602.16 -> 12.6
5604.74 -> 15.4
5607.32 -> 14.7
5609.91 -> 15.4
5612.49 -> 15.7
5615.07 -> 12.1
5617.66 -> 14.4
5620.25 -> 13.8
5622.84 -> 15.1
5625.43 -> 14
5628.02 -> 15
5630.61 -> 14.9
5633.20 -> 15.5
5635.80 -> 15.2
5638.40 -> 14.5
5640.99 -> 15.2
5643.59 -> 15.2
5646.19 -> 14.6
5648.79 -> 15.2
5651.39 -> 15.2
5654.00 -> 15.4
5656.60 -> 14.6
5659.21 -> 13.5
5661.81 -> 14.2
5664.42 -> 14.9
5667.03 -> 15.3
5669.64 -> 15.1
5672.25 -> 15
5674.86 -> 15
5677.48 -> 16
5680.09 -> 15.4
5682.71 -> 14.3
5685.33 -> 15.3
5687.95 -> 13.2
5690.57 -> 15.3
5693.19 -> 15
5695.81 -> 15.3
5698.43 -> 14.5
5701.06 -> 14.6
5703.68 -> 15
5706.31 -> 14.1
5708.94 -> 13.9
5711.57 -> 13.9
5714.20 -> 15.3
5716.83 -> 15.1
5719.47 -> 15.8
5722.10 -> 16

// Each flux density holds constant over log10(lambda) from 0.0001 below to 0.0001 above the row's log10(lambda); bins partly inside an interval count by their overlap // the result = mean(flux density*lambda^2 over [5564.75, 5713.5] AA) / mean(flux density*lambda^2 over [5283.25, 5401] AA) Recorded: 1.2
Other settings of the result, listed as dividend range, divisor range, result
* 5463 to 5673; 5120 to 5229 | 1.91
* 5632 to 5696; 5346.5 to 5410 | 1.29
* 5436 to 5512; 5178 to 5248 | 1.49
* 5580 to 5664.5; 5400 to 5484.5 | 1.16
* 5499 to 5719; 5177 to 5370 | 1.41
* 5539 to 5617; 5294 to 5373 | 1.20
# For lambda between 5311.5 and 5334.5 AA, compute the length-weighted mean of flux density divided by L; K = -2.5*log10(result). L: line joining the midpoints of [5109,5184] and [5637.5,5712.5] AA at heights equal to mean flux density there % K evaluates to -0.18 mag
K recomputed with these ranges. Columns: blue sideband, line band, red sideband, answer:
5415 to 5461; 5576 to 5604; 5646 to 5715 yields 0.07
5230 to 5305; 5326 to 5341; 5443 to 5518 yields 0.09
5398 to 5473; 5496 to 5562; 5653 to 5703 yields -0.03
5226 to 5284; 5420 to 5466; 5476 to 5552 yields 0.02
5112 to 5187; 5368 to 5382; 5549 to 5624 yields -0.13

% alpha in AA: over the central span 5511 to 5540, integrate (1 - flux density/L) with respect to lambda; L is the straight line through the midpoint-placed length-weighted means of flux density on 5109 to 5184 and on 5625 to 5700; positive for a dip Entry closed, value -1.9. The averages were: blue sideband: 8.07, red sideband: 14.9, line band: 14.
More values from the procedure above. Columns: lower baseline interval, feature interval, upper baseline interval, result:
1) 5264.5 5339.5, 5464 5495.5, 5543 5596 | -1.3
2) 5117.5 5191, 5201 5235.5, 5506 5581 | -4.0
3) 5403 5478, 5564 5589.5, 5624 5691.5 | 1.3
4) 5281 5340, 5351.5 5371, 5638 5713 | -0.9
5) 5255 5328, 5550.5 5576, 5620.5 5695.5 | 0.2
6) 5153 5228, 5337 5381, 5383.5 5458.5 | -4.7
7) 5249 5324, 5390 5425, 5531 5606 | 0.9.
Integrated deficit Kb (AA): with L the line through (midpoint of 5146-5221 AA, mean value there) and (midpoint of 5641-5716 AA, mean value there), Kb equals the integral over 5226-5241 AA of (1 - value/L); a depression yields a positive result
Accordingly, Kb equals -4.6 AA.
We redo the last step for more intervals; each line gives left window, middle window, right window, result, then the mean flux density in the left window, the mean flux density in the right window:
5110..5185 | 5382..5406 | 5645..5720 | -3.3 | 8.03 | 14.8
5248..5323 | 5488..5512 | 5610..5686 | 0.0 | 12.3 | 14.8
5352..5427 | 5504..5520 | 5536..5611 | 0.3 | 13.1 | 14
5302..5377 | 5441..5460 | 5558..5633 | 0.1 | 12.8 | 13.9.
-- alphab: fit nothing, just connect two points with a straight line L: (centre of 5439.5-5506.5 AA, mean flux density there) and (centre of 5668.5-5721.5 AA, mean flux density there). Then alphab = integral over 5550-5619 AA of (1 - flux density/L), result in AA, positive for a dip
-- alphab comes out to 1.71 AA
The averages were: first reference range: 13.6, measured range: 13.9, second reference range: 14.9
